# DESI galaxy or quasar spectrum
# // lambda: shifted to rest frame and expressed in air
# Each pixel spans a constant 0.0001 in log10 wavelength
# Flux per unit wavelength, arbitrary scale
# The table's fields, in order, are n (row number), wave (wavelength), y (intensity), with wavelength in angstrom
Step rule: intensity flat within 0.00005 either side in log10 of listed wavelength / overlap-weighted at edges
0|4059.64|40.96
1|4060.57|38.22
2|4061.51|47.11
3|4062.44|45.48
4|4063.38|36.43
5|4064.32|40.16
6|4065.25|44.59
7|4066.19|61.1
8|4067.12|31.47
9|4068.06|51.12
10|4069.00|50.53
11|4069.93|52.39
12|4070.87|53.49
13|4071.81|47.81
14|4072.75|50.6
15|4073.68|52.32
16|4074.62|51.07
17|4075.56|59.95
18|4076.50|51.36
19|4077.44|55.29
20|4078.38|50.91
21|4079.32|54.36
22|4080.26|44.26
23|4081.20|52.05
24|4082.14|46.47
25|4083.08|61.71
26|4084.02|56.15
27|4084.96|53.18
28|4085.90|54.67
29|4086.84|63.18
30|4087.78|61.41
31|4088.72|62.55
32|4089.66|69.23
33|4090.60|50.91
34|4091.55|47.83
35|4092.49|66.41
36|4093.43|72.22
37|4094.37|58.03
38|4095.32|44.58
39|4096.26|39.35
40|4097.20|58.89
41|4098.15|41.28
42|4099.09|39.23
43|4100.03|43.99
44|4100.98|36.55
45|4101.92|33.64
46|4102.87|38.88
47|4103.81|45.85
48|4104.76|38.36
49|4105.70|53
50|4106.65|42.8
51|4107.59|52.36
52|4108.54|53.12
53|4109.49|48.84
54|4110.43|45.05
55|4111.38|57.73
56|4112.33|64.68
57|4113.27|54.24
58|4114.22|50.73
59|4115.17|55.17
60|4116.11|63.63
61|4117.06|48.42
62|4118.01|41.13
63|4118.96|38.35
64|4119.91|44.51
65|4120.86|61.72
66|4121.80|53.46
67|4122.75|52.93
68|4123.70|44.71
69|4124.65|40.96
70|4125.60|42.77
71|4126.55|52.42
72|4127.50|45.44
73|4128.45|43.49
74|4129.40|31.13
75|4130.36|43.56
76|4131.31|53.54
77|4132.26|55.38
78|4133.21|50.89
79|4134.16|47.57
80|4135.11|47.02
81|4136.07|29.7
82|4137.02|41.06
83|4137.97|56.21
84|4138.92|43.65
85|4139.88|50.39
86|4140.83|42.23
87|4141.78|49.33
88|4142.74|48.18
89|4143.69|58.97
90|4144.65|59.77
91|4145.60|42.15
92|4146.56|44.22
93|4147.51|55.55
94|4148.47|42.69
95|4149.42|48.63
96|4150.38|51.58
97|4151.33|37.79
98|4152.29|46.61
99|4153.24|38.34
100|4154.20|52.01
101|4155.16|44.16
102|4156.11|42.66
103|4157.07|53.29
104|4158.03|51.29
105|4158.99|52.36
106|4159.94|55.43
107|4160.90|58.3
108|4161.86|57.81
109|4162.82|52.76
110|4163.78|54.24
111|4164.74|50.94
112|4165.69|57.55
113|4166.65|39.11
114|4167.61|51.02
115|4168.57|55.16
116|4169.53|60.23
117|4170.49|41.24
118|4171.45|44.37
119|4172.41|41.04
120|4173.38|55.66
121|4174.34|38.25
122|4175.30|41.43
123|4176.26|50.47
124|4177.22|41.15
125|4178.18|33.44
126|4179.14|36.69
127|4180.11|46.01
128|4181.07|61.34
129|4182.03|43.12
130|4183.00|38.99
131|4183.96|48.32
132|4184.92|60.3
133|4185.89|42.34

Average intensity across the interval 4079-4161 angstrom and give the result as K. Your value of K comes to 49.5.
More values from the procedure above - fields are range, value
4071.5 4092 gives 54.5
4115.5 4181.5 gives 48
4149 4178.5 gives 48.4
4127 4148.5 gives 47.1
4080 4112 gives 51.1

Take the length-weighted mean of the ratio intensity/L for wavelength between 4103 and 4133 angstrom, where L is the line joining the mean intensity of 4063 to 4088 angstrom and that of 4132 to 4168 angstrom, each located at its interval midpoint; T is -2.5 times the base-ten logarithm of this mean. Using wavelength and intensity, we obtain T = 0.02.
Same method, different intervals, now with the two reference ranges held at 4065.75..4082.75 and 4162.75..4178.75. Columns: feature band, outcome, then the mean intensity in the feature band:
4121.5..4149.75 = 0.03 mag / 47.2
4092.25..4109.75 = 0.06 mag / 47.5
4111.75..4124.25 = -0.05 mag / 51.8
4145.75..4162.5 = -0.02 mag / 48.9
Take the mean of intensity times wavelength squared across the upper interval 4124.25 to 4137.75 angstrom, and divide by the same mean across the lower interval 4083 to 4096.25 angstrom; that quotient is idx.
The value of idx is 0.8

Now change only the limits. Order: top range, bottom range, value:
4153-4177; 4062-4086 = 1.03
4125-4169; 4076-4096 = 0.89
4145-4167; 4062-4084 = 1.03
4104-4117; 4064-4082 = 1.05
